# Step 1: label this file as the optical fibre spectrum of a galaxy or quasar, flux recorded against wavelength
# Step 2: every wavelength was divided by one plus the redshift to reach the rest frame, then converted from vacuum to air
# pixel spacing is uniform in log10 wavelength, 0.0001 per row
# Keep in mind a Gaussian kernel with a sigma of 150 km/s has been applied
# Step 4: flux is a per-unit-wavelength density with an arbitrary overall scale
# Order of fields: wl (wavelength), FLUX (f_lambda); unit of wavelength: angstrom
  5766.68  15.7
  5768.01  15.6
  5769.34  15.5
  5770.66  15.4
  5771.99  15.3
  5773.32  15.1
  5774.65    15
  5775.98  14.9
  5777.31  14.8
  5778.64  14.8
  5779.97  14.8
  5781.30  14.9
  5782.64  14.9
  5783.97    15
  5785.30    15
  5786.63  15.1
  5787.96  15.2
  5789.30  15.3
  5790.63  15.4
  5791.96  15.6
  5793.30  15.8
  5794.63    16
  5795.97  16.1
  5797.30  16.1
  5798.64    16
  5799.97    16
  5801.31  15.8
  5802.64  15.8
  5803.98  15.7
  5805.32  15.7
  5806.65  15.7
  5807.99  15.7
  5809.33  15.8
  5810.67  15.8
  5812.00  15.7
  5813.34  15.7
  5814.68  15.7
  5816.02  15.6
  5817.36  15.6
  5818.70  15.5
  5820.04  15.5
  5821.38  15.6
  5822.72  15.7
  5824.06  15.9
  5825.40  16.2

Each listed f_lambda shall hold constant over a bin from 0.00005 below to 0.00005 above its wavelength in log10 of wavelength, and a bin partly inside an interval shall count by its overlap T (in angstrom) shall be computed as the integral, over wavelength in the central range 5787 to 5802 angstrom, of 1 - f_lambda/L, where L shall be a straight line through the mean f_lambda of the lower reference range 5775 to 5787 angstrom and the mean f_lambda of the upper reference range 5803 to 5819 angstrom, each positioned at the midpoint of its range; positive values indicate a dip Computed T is -0.5 angstrom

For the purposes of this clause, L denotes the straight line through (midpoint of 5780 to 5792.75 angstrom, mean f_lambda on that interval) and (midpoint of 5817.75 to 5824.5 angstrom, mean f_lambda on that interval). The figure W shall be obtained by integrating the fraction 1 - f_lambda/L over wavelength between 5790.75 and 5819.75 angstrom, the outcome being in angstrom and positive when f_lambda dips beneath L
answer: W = -0.69 angstrom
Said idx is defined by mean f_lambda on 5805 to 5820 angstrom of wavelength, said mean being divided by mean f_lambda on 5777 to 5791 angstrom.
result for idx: 1.04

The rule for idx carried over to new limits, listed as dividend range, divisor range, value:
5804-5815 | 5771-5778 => 1.05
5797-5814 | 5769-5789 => 1.05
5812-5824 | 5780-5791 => 1.04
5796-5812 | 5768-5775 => 1.03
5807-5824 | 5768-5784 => 1.04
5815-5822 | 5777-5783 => 1.05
